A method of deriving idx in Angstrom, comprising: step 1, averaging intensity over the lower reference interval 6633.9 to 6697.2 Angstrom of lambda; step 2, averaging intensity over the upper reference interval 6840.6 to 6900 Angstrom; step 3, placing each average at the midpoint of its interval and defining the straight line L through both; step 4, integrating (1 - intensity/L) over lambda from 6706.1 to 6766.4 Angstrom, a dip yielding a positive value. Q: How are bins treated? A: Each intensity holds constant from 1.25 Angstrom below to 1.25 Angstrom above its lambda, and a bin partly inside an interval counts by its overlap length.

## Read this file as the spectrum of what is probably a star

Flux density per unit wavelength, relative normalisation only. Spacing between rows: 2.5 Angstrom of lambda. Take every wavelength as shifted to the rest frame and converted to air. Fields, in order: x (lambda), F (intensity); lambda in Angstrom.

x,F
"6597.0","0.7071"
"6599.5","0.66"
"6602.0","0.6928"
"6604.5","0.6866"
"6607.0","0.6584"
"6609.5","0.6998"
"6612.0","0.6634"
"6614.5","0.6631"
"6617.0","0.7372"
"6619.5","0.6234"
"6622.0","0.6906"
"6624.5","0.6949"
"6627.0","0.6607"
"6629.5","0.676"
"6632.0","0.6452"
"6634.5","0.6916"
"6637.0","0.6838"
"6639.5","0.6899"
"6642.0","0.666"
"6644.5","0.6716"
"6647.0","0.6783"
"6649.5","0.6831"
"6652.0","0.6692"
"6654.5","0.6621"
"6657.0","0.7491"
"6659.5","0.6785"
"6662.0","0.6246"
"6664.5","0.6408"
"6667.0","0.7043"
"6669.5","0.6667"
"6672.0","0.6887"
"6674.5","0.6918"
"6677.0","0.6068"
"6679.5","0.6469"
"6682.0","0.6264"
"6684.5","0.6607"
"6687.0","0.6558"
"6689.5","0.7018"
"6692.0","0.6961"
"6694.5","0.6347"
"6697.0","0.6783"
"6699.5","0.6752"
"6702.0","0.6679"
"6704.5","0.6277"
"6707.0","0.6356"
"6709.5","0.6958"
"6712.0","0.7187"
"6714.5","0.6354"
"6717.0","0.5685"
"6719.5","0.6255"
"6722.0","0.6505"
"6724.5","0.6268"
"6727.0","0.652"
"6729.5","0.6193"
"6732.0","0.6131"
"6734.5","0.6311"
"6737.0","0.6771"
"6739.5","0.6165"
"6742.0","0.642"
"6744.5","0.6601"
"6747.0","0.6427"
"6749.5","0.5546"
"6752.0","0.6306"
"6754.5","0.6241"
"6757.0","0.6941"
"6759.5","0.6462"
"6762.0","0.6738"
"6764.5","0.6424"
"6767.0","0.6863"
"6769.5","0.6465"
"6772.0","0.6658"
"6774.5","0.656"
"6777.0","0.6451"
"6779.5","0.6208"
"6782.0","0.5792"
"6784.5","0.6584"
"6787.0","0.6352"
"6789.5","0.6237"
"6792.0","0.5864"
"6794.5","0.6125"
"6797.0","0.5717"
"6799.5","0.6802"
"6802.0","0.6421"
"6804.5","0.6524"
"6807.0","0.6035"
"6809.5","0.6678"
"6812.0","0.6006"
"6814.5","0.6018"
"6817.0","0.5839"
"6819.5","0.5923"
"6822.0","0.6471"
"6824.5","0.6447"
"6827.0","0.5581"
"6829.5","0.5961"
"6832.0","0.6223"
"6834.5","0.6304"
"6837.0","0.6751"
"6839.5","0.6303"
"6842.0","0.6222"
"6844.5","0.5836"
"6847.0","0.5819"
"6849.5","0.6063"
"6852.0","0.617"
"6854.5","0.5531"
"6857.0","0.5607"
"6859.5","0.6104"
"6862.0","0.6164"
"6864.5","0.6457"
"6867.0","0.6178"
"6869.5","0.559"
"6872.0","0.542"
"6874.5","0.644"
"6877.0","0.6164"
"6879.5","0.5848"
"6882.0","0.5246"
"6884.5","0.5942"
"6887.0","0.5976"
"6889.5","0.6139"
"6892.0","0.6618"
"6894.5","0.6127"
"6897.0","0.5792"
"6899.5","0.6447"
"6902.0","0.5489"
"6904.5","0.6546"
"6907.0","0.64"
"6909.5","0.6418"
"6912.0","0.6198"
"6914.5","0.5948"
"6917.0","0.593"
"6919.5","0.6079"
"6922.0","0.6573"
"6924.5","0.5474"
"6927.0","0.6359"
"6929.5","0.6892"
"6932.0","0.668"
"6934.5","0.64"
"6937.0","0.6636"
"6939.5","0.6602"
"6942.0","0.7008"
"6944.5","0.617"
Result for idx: 0.44 Angstrom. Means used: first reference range 0.671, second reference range 0.599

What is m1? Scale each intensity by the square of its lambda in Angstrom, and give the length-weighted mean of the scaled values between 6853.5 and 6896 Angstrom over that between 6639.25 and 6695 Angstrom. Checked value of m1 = 0.9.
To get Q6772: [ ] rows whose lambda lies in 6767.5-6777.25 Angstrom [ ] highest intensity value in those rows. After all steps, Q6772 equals 0.6658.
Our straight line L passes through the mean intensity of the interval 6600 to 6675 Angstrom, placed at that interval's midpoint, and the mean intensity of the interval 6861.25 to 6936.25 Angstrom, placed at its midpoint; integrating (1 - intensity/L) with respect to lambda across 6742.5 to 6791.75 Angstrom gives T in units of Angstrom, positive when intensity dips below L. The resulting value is 0.4 Angstrom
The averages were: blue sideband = 0.677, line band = 0.64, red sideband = 0.613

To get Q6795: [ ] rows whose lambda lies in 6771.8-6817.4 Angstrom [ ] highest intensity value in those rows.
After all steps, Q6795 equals 0.6802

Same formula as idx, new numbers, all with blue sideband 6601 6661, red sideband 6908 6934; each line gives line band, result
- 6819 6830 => 0.59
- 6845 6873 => 2.00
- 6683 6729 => 0.73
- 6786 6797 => 0.69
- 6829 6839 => 0.13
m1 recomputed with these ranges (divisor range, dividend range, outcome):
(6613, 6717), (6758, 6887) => 0.97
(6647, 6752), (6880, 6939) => 1.01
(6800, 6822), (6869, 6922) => 1.00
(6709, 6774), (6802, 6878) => 0.98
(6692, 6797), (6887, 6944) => 1.03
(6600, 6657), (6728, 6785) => 0.98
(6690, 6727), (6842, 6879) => 0.96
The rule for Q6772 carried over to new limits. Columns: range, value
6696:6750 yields 0.7187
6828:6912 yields 0.6751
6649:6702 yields 0.7491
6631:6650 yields 0.6916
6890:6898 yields 0.6618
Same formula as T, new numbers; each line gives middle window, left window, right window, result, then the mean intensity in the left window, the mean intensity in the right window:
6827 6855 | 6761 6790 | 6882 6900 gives 0.6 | 0.645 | 0.607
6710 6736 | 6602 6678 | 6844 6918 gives 0.6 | 0.675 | 0.602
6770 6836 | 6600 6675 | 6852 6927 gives 0.7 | 0.677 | 0.604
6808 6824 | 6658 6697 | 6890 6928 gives 0.5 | 0.663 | 0.616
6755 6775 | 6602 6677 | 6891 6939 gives -0.3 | 0.676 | 0.627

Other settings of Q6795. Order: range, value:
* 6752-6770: 0.6941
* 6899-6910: 0.6546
